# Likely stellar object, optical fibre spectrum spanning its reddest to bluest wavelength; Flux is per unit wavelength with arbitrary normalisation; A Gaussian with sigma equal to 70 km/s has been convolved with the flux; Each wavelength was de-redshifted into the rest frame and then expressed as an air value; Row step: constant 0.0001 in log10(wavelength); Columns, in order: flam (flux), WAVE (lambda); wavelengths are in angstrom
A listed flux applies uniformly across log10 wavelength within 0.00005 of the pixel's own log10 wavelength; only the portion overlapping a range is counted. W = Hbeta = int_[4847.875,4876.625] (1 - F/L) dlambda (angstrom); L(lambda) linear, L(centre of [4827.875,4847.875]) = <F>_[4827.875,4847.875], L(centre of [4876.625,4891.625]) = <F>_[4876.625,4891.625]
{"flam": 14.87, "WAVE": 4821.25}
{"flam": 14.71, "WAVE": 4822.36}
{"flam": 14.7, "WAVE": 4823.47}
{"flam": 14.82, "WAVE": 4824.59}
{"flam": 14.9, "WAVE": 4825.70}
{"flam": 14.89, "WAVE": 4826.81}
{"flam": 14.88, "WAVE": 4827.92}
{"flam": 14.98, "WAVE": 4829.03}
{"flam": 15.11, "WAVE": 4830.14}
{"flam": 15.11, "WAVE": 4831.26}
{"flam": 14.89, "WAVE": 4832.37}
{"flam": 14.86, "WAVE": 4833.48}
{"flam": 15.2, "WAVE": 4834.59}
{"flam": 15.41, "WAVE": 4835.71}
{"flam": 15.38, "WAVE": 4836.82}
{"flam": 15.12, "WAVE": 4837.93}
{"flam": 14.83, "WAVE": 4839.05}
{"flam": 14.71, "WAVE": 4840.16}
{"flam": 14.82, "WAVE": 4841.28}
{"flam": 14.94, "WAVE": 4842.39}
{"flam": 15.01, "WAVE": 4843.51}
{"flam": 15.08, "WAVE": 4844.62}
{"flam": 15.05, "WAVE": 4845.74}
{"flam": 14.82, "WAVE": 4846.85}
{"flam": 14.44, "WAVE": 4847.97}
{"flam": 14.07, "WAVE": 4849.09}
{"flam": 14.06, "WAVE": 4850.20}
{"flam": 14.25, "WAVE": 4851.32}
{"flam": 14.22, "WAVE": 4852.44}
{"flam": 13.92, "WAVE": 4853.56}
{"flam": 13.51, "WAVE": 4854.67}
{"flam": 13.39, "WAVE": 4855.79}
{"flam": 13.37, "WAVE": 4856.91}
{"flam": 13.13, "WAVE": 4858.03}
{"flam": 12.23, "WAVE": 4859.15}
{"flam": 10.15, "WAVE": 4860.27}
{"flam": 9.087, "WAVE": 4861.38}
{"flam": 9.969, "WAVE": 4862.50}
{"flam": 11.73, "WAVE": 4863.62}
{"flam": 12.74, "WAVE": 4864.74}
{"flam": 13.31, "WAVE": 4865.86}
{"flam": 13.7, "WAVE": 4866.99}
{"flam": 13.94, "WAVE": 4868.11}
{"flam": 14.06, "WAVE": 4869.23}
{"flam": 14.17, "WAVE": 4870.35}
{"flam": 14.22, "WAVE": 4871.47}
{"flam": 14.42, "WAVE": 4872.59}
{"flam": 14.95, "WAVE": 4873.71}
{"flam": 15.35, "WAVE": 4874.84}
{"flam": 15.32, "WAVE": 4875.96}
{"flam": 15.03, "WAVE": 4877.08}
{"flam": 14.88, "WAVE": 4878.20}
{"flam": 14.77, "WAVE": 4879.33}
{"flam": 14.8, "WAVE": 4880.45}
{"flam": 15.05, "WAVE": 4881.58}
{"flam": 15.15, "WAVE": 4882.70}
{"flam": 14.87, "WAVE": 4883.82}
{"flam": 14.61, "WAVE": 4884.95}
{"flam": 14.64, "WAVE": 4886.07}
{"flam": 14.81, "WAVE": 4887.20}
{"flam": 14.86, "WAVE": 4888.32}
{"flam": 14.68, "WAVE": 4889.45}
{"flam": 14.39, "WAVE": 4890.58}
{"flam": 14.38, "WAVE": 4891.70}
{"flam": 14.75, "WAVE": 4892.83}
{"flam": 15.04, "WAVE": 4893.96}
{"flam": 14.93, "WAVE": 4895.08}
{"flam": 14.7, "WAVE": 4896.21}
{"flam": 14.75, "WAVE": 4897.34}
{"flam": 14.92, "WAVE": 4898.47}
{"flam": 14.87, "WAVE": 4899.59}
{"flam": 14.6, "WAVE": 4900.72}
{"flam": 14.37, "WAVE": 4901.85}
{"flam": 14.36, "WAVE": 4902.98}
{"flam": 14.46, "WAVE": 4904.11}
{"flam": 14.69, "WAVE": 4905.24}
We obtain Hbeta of 3.0 angstrom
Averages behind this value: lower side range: 15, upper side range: 14.8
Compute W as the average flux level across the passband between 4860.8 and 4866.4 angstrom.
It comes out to 11.4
